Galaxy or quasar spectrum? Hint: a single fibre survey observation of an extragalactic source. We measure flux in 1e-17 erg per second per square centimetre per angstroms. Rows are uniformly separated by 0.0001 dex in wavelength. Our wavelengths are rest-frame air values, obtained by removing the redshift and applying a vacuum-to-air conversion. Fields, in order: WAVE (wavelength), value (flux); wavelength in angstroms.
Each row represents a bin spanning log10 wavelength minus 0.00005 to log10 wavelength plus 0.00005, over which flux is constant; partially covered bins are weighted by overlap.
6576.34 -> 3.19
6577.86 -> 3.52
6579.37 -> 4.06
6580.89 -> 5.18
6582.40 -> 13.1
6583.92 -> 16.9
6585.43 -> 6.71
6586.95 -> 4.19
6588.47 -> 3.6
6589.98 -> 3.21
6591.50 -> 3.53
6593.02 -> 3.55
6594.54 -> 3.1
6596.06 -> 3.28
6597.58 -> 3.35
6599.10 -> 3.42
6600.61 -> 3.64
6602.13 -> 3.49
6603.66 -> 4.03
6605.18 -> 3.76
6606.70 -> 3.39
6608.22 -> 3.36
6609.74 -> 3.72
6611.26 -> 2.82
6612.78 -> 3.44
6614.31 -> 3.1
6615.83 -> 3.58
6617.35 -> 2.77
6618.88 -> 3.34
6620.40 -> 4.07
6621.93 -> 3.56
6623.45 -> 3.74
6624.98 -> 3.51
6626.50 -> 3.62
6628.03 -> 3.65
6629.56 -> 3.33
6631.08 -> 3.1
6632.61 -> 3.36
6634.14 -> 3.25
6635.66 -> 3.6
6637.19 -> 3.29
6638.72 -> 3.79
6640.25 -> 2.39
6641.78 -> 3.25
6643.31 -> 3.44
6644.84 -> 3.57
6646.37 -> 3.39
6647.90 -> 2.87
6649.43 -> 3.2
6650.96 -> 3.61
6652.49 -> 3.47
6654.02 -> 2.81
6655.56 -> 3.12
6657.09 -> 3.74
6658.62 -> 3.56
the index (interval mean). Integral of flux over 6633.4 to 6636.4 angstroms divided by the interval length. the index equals 3.43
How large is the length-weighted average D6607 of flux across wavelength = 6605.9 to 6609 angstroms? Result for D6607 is 3.39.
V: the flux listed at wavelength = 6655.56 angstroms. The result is 3.12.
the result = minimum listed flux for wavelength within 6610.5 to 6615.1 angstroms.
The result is 2.82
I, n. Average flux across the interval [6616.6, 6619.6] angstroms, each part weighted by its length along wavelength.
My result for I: 3.05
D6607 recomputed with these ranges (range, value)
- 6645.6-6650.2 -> 3.16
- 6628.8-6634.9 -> 3.26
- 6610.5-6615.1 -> 3.12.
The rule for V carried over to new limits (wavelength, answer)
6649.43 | 3.2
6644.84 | 3.57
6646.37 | 3.39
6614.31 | 3.1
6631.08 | 3.1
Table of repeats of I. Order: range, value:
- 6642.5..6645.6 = 3.5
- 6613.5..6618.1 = 3.15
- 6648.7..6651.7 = 3.41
